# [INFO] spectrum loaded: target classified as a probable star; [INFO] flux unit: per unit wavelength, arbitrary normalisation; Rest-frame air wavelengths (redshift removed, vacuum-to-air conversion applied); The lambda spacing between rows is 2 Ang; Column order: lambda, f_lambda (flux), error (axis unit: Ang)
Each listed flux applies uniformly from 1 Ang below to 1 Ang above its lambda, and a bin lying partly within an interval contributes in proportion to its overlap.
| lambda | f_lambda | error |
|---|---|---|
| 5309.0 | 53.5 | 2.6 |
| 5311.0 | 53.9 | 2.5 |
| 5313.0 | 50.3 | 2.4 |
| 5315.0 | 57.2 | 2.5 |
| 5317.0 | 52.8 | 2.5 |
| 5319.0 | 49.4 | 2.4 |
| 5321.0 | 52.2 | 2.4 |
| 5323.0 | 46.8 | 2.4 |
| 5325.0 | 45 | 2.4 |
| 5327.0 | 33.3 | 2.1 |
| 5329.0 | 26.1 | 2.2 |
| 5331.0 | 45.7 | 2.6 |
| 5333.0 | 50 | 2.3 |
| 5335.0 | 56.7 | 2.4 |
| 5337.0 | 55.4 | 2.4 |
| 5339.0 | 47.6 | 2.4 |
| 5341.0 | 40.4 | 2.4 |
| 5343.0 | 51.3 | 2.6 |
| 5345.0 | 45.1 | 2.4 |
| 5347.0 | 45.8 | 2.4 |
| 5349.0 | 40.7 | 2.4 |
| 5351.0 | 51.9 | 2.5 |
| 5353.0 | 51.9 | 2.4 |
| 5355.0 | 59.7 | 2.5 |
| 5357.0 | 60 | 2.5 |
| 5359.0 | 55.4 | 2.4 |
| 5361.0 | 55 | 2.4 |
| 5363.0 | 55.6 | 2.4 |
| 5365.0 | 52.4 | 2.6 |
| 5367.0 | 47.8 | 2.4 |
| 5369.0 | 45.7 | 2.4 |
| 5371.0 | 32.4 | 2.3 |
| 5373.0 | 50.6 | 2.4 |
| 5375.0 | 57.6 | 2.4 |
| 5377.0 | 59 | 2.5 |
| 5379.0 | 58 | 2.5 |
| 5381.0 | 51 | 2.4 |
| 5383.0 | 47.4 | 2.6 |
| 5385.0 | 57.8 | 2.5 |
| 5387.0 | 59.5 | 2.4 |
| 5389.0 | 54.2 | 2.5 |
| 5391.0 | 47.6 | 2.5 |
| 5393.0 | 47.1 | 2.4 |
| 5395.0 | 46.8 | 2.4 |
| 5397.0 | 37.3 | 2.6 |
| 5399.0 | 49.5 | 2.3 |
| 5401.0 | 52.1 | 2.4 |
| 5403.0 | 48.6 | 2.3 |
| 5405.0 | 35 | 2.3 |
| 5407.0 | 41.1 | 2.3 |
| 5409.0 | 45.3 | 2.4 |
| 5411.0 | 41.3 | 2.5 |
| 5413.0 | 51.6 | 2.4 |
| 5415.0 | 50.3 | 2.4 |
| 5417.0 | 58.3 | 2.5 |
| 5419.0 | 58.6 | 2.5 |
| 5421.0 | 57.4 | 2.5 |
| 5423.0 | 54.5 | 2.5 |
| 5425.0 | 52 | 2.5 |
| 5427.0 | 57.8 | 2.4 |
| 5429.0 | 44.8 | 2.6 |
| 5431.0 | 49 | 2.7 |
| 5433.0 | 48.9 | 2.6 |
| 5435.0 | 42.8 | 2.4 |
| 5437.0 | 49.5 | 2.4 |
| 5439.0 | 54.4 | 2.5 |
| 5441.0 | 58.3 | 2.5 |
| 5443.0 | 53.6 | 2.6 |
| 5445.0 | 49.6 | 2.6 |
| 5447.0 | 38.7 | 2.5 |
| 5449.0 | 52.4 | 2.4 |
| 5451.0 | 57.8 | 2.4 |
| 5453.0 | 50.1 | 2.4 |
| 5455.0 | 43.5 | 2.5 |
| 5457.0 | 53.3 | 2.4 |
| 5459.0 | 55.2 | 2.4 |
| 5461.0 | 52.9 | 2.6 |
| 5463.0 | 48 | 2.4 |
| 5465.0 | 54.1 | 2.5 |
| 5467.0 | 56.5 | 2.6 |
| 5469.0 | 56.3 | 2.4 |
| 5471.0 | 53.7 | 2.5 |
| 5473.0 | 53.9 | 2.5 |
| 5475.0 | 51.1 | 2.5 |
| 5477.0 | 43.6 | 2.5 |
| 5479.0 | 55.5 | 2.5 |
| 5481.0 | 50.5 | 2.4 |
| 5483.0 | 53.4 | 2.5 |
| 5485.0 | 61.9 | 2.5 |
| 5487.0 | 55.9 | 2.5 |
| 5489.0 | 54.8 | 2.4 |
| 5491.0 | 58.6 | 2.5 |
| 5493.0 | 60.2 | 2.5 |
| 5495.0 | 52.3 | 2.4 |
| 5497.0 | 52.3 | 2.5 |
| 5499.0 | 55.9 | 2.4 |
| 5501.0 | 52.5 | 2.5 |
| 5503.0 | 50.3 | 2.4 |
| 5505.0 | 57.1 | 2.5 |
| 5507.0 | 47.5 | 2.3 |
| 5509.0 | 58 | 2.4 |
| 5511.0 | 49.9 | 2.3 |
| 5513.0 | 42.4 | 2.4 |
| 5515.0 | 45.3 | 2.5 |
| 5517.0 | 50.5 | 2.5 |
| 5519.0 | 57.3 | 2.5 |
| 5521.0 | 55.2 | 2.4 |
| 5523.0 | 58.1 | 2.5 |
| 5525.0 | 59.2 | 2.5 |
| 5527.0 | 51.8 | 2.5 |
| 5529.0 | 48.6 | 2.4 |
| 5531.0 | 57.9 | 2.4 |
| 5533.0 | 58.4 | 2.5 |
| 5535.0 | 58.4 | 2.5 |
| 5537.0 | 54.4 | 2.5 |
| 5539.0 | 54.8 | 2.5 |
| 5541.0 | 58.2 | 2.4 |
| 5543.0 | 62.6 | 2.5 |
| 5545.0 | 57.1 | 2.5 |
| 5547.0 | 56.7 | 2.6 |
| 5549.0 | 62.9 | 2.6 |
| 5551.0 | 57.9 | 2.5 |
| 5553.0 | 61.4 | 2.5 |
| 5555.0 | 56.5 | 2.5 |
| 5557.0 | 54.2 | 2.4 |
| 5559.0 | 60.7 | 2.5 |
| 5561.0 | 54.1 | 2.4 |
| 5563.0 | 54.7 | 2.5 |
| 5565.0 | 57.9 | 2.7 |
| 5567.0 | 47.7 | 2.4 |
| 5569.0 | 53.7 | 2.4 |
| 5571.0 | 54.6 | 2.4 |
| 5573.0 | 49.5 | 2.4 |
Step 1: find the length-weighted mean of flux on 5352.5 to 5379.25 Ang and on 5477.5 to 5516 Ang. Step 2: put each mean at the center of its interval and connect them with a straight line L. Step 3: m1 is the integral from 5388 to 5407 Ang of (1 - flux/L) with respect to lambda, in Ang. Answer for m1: 2.4 Ang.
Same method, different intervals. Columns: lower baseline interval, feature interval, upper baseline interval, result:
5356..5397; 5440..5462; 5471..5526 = 0.6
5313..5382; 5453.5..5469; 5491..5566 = 0.3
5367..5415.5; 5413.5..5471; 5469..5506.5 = -0.7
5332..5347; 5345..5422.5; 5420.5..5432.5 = 0.5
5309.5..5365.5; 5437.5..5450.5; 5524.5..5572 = 0.4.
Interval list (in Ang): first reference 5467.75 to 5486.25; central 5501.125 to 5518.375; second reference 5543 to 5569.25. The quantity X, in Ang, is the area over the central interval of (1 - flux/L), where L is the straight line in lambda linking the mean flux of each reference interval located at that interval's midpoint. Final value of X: 1.4 Ang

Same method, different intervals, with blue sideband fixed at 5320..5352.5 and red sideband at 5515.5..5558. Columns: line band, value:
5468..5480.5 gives 0.2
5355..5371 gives -1.6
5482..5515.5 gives 0.6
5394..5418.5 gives 1.5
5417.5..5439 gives -0.4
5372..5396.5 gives -2.1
